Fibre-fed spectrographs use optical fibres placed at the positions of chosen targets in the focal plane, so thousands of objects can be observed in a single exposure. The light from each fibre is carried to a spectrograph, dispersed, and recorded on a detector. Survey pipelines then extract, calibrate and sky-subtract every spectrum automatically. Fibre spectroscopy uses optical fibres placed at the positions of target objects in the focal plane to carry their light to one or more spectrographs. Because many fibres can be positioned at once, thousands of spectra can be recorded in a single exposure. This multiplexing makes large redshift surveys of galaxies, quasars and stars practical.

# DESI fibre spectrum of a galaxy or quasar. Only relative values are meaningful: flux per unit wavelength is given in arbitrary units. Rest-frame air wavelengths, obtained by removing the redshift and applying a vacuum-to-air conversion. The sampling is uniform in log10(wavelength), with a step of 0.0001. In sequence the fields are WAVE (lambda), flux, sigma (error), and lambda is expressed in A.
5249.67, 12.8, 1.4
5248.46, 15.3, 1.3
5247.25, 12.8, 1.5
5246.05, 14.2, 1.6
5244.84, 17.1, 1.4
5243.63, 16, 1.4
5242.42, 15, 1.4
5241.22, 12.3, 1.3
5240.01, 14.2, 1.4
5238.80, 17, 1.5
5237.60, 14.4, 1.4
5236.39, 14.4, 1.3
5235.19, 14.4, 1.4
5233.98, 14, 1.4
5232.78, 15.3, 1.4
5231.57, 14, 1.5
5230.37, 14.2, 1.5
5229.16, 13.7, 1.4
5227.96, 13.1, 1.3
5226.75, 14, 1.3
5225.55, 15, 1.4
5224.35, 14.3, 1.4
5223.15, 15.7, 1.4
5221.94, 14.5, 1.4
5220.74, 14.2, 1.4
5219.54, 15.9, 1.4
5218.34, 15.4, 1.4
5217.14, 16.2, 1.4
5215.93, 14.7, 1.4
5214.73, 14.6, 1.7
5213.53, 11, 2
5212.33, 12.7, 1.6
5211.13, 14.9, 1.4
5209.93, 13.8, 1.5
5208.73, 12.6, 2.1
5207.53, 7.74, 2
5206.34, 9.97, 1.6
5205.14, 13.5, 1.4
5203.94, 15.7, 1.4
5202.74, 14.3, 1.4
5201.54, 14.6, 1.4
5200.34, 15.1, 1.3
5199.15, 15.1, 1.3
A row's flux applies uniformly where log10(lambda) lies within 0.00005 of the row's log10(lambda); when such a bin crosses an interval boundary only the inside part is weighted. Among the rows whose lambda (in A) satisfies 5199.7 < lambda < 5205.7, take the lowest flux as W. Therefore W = 13.5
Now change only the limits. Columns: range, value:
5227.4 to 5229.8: 13.1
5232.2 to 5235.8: 14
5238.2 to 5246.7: 12.3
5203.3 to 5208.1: 7.74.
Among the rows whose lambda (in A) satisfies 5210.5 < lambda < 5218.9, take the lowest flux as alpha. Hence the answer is 11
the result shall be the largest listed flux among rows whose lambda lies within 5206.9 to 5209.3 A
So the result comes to 12.6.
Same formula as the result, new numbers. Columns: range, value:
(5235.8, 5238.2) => 14.4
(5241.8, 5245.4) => 17.1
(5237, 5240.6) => 17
